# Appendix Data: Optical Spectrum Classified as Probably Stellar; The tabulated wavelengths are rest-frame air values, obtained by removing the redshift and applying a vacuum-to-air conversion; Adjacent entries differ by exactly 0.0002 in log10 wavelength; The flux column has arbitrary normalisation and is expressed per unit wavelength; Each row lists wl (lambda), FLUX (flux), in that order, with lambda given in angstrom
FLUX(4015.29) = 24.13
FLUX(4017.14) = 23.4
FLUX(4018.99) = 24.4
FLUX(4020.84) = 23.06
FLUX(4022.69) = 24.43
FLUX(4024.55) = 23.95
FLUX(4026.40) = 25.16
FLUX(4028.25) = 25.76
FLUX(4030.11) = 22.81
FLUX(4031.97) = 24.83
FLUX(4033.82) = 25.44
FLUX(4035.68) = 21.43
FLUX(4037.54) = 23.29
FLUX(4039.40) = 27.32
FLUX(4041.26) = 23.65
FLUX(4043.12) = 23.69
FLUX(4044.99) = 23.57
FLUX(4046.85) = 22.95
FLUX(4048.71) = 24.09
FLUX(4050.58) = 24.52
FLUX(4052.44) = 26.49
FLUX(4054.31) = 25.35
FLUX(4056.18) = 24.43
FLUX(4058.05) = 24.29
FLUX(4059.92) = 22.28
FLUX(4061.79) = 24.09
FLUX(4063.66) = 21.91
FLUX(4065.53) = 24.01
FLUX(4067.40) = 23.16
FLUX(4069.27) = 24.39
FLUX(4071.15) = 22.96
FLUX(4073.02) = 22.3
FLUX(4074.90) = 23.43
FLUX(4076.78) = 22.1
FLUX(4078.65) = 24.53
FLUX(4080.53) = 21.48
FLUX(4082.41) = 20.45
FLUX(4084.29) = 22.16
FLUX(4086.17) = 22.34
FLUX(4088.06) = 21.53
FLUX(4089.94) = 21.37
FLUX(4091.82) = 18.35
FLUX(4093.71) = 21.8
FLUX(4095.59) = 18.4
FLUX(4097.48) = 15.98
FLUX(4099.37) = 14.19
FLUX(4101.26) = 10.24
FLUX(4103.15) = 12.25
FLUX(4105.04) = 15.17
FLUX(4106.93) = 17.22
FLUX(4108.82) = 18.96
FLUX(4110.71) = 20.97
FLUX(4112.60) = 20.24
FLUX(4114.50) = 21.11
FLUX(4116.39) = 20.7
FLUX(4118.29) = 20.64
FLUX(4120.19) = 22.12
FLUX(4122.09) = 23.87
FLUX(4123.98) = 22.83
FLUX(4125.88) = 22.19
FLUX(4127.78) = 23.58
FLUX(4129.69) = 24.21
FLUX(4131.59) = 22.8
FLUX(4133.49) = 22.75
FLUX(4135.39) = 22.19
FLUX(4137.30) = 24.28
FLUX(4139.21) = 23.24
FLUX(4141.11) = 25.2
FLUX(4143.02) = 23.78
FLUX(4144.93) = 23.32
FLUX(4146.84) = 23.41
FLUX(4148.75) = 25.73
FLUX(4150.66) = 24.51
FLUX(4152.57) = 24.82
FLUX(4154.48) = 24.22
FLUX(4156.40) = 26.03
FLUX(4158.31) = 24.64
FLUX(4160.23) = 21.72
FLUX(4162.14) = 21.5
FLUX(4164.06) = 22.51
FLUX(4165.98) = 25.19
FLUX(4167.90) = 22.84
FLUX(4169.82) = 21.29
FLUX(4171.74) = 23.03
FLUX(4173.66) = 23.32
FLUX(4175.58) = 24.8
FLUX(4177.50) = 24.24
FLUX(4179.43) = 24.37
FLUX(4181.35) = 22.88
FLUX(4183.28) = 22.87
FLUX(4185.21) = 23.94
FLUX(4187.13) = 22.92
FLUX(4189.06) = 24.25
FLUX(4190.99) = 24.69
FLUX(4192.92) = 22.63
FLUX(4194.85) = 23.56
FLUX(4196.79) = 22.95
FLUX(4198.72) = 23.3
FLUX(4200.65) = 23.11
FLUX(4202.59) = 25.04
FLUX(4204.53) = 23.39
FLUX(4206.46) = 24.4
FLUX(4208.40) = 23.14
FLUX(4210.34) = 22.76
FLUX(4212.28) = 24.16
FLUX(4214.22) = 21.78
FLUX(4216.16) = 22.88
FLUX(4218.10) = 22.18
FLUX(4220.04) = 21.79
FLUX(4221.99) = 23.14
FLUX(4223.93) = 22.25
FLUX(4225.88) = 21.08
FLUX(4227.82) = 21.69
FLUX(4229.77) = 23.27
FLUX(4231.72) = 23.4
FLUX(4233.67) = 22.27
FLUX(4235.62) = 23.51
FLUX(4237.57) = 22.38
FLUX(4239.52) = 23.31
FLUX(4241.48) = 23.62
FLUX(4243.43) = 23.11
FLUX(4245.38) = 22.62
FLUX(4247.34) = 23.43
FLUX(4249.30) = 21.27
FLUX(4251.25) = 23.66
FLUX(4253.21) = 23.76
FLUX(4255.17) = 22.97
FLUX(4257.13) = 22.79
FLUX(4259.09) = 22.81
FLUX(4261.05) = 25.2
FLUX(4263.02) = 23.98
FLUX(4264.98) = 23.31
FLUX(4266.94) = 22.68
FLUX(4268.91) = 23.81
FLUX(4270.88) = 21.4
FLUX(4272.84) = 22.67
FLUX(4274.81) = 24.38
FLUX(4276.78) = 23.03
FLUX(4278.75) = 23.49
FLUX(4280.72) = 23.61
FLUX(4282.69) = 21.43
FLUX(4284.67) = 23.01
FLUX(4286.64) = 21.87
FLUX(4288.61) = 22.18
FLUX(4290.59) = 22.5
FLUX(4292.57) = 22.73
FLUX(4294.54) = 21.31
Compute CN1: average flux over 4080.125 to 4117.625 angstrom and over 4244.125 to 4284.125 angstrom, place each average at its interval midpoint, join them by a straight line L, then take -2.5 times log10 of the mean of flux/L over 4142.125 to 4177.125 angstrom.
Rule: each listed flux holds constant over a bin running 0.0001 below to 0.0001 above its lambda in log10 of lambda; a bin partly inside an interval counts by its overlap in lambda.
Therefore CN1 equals -0.17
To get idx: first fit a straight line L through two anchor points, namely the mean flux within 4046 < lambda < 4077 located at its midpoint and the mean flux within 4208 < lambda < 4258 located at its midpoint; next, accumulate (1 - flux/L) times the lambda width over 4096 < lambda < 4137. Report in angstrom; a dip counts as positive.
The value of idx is 6.3 angstrom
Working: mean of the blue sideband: 23.7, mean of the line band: 19.8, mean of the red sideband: 22.8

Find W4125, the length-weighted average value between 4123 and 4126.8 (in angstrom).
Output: 22.6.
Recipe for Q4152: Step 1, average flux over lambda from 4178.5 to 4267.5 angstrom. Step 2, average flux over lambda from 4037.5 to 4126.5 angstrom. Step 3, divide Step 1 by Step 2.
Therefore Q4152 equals 1.1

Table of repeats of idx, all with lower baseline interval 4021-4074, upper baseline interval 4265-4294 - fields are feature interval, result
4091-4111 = 6.1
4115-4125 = 0.7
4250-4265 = -0.4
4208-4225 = 0.3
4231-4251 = 0.1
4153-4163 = -0.1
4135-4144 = -0.1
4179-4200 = -0.2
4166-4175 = 0.1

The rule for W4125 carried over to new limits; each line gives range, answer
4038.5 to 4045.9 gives 24.5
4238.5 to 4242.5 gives 23.4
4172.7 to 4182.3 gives 23.9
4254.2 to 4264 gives 23.5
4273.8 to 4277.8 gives 23.7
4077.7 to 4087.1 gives 22.2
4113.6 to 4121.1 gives 21.1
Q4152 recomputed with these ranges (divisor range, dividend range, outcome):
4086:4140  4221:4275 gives 1.14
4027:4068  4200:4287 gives 0.96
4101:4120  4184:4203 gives 1.30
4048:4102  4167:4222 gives 1.07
